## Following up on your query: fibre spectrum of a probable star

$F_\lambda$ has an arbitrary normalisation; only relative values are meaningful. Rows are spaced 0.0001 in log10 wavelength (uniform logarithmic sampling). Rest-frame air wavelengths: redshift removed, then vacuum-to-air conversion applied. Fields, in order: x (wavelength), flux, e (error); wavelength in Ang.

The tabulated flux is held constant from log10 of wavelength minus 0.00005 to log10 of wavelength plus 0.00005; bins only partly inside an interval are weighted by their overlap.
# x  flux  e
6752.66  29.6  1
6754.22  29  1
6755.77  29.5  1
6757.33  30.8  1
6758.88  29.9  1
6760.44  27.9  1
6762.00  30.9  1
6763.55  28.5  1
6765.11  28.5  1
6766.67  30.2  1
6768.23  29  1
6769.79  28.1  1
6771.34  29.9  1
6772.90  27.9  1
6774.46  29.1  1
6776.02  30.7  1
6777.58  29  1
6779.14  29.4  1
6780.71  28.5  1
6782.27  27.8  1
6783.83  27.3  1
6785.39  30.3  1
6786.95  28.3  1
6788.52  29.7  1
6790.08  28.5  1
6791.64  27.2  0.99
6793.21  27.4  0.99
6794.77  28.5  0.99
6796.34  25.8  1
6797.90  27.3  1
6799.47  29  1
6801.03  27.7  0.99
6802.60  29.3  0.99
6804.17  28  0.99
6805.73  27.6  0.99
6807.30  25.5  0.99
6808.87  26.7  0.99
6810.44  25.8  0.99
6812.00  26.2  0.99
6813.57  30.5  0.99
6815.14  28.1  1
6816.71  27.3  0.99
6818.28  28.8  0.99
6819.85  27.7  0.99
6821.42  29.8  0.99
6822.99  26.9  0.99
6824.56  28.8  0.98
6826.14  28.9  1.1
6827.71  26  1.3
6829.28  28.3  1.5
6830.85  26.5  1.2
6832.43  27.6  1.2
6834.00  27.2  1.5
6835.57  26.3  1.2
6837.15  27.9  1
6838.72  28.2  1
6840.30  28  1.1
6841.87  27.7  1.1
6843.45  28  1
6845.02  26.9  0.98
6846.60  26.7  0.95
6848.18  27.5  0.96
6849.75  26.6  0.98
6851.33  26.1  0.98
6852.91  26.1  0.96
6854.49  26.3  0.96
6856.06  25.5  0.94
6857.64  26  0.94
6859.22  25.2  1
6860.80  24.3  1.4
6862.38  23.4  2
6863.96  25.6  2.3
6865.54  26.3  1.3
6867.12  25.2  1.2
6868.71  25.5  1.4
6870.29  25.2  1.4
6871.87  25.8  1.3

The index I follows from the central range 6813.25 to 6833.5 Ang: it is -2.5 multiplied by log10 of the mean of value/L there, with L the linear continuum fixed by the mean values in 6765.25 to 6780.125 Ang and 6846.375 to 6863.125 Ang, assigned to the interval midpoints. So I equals -0.04 mag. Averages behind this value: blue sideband 29.2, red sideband 25.8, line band 28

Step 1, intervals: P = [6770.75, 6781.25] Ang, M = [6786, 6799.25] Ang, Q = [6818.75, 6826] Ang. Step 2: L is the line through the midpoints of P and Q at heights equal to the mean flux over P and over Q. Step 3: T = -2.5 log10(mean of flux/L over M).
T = 0.04 mag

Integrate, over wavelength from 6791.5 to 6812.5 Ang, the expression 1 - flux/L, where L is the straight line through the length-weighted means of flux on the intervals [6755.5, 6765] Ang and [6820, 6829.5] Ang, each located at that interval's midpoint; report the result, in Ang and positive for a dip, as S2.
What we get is 0.9 Ang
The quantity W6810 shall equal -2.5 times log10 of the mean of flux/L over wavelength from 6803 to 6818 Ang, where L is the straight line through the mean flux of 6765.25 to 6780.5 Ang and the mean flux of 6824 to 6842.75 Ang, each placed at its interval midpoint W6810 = 0.031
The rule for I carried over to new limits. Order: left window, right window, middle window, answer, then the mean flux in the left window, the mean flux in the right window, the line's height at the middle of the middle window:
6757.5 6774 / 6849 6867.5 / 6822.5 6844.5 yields -0.04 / 29.2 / 25.6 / 26.5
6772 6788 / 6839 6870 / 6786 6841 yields -0.01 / 28.8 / 26.2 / 27.6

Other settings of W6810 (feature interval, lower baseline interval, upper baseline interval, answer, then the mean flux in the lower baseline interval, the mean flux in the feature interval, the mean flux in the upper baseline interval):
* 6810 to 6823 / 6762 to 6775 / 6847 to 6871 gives -0.03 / 29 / 28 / 25.7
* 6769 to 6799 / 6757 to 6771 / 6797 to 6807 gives 0.01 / 29.3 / 28.5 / 28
